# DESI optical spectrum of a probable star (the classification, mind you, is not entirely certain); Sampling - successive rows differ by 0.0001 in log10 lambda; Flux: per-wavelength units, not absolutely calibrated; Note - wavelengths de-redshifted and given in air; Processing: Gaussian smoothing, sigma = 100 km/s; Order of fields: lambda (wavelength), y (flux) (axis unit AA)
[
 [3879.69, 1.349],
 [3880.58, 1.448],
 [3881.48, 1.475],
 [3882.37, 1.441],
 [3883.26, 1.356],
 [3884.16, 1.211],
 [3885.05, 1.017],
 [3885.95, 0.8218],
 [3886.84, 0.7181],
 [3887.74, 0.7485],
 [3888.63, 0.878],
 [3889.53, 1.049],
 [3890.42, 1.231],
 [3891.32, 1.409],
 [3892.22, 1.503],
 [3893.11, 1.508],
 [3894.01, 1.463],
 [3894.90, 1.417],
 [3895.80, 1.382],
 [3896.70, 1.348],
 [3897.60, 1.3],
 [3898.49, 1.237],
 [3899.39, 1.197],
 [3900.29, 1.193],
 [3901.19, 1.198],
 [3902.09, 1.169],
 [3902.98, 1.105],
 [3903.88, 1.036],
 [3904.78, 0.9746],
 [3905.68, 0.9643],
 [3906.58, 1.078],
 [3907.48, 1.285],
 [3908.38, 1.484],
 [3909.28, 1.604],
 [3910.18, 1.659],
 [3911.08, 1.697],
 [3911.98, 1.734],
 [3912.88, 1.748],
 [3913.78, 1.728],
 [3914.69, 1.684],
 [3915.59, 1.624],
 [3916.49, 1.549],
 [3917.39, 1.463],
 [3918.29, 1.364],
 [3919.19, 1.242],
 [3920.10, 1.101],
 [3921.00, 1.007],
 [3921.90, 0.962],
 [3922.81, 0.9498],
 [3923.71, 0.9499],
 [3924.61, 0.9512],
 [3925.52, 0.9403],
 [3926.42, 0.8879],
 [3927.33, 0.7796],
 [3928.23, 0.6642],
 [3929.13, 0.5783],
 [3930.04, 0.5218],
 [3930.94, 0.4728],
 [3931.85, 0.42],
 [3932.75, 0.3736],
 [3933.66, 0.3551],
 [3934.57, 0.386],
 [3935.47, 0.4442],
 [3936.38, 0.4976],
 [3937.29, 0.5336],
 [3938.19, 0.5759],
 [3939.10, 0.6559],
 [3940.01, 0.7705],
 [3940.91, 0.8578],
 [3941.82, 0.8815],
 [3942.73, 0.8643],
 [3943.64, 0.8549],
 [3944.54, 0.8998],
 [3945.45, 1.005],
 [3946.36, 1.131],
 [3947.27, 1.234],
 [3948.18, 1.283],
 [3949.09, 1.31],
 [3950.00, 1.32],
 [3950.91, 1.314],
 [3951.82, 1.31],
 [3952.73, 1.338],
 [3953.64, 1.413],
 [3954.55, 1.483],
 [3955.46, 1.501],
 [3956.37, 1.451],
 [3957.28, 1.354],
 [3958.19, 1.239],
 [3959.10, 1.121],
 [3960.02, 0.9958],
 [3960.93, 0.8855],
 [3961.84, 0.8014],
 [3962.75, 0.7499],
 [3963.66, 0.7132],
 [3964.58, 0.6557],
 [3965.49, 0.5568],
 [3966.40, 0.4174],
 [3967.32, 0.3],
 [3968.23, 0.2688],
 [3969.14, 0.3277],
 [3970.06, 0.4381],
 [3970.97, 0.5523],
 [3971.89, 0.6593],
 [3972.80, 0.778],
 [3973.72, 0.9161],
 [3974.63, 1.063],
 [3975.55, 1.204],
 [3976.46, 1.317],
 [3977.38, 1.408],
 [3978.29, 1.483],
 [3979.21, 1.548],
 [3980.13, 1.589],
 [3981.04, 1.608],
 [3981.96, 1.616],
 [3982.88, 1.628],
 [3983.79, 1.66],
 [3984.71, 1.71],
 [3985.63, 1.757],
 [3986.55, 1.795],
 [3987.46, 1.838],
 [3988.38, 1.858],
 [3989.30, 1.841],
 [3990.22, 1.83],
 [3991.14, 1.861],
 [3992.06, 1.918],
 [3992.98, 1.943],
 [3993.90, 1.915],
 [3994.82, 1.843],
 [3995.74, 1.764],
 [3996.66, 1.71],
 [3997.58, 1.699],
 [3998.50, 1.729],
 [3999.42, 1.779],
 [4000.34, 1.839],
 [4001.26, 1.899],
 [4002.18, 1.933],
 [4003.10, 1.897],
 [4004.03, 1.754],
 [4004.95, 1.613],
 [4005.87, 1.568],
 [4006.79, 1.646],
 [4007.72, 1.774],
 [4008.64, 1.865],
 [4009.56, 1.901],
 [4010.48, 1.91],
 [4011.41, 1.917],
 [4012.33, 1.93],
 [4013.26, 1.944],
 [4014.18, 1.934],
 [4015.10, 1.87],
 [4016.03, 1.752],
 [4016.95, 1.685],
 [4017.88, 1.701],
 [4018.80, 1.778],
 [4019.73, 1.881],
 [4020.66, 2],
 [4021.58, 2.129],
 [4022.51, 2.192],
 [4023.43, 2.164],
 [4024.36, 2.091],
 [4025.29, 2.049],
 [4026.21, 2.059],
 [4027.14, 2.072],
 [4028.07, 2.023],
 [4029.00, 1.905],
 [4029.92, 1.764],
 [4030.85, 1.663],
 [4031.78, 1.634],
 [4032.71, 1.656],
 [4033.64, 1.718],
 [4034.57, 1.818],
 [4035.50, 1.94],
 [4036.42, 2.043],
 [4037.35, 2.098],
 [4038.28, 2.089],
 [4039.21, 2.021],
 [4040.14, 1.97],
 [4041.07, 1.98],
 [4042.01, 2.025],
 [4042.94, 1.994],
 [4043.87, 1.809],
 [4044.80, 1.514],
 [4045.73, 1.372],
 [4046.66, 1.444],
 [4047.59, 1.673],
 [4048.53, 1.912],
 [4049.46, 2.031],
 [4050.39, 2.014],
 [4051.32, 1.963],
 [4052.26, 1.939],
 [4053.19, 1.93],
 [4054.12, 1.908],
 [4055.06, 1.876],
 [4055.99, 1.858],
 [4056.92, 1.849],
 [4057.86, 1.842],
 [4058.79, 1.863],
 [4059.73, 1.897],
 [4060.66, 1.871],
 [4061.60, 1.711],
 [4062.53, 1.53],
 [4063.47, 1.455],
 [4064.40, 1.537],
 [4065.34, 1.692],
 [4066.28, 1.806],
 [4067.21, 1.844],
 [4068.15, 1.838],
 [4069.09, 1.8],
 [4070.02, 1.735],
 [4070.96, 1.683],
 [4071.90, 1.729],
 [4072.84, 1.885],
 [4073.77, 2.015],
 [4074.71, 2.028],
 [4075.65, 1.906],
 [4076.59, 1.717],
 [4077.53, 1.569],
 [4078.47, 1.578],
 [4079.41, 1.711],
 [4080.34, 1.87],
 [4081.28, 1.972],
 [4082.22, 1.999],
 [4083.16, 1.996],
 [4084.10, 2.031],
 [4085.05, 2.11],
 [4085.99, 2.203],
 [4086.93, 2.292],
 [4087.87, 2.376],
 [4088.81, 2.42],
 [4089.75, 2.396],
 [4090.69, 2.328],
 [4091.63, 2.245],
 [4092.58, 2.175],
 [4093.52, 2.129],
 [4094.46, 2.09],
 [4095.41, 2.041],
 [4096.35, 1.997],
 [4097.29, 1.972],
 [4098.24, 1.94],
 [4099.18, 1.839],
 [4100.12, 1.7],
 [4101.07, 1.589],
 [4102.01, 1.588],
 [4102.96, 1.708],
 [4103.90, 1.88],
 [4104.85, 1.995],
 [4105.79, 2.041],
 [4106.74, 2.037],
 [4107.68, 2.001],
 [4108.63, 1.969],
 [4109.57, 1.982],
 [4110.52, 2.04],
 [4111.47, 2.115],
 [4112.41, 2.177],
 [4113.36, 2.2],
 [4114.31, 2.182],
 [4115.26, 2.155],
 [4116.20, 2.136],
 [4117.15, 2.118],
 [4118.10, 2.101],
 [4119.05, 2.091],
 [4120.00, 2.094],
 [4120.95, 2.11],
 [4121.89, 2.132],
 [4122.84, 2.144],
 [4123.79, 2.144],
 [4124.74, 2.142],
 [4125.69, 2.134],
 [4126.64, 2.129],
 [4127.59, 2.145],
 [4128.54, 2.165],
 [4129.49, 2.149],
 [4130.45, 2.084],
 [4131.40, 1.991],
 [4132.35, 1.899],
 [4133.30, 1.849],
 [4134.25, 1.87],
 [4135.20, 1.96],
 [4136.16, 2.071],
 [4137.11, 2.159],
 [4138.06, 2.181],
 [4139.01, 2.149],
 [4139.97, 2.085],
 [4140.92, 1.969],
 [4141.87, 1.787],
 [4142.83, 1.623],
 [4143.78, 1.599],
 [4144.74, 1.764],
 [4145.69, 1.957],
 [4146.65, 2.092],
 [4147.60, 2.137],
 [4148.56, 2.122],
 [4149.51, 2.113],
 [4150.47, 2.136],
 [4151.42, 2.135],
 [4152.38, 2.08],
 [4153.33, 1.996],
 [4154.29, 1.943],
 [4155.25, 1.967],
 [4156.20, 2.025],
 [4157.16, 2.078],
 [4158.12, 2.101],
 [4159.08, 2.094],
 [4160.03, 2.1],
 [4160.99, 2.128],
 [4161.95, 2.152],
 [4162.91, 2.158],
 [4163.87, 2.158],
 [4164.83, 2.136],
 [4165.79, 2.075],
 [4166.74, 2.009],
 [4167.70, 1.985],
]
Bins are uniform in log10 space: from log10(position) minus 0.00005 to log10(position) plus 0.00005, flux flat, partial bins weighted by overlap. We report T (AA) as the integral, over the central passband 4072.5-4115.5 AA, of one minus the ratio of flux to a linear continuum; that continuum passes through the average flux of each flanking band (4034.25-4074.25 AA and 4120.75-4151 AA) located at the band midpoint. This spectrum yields -1.7 AA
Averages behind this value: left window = 1.83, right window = 2.03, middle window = 2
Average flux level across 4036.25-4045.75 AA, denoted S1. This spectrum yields 1.92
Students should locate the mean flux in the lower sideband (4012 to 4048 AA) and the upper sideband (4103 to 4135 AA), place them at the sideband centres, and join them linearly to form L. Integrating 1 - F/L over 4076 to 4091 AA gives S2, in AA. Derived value -0.3 AA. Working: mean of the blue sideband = 1.88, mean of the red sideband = 2.07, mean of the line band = 2.03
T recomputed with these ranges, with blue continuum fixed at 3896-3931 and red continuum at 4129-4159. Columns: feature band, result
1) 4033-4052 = -2.6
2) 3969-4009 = -2.6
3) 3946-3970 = 6.0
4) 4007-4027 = -4.7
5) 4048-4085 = -2.2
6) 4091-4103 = -0.6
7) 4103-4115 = -1.0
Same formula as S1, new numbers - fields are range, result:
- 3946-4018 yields 1.43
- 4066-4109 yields 1.95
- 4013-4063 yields 1.88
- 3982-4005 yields 1.8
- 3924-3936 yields 0.602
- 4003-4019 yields 1.8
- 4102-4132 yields 2.07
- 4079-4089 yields 2.08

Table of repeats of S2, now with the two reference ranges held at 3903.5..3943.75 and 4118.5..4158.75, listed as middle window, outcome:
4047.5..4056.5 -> -1.7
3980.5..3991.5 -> -3.8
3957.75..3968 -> 3.7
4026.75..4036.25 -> -1.9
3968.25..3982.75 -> 2.0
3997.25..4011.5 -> -4.1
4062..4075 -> -0.4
